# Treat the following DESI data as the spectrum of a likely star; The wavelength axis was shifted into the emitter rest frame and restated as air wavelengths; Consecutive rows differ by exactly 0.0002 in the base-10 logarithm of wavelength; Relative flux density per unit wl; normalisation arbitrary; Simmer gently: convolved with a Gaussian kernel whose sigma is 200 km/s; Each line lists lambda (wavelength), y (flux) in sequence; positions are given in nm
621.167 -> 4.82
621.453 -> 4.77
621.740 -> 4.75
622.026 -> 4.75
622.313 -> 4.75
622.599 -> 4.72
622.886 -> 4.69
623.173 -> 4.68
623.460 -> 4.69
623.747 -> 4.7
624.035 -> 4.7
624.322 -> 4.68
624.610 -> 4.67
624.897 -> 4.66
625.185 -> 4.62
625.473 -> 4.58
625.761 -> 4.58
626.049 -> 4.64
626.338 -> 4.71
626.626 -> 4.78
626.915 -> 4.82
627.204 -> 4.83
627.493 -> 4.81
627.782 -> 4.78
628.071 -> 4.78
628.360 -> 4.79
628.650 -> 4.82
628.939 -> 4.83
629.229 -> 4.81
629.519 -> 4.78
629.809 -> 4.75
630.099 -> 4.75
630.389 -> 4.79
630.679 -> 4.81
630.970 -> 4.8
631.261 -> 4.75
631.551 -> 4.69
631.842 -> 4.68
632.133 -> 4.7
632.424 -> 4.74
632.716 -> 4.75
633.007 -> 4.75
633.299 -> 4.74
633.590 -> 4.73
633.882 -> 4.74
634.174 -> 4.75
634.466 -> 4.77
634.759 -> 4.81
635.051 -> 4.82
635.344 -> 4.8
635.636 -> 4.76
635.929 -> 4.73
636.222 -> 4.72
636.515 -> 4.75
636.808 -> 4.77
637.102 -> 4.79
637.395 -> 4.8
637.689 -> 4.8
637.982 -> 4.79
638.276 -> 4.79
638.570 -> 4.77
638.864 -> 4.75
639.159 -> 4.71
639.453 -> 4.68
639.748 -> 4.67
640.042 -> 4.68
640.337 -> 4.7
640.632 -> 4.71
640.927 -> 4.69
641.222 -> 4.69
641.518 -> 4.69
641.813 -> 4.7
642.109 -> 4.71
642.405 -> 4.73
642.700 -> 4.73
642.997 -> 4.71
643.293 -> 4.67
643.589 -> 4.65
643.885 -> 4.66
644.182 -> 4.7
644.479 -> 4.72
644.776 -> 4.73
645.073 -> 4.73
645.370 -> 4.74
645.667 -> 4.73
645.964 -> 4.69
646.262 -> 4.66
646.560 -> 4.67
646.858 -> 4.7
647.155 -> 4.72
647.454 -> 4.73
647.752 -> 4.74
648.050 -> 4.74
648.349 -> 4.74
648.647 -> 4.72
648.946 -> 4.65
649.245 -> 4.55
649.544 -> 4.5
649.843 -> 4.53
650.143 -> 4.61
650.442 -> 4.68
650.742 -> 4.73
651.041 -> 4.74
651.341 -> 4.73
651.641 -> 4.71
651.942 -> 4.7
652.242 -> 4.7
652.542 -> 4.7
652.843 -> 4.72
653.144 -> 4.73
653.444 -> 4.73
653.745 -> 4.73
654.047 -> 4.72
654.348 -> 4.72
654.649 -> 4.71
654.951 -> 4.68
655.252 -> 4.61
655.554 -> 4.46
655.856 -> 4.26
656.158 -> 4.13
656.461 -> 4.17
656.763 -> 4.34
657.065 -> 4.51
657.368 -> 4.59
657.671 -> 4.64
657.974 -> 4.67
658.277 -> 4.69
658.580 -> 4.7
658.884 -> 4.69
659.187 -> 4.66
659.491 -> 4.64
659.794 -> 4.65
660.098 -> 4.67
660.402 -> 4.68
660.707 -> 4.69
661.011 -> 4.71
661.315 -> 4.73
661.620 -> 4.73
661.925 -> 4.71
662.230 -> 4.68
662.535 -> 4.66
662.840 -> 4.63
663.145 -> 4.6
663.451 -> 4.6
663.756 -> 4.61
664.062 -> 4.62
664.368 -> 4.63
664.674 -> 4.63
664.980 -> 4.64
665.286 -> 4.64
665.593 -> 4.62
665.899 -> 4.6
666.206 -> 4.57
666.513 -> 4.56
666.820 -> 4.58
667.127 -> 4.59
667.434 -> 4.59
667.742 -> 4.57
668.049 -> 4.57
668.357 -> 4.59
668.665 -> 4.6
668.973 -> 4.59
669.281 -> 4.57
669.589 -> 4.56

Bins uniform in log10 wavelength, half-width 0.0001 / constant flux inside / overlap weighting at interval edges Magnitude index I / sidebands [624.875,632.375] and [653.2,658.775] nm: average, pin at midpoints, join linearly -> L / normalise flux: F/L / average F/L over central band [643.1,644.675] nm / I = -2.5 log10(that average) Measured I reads -0.01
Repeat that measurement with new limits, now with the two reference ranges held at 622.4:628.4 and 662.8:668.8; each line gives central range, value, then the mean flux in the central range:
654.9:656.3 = 0.05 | 4.41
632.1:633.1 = -0.01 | 4.74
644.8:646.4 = -0.01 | 4.71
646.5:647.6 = -0.01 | 4.71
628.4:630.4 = -0.02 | 4.79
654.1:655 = -0.02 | 4.71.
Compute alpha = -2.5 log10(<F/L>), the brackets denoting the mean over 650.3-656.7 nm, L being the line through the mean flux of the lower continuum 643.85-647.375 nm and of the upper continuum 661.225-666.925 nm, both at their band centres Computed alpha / 0.01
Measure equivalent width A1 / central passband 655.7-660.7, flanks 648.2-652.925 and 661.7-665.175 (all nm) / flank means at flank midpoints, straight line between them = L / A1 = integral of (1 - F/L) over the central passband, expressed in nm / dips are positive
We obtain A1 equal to 0.112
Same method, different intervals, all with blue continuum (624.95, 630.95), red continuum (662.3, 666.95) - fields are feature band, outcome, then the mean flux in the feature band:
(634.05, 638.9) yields -0.057 nm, 4.78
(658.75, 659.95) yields -0.007 nm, 4.66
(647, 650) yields 0.008 nm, 4.66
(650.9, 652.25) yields -0.016 nm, 4.72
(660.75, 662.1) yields -0.026 nm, 4.72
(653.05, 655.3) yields -0.026 nm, 4.71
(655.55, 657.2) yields 0.124 nm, 4.3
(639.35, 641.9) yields 0.008 nm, 4.69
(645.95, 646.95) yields 0.001 nm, 4.67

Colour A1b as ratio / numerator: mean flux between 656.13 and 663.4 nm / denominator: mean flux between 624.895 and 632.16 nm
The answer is 0.97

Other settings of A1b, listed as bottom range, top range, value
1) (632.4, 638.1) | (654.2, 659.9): 0.96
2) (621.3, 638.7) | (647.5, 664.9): 0.98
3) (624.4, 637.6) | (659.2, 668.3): 0.98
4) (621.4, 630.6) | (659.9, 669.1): 0.98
